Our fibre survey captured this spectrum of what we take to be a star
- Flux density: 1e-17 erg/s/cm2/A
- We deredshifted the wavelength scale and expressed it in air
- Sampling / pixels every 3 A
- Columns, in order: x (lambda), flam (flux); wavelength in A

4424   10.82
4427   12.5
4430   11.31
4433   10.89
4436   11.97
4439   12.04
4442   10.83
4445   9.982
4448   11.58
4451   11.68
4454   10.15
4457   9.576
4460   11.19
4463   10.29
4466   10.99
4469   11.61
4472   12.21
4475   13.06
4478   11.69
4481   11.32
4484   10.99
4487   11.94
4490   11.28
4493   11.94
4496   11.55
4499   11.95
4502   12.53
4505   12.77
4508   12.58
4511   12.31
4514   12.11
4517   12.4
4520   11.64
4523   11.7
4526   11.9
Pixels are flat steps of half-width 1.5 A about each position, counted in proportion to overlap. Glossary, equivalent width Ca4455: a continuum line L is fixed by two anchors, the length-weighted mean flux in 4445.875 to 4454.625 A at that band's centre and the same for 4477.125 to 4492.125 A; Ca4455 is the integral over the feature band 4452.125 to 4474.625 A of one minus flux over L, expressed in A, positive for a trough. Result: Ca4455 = 0.6 A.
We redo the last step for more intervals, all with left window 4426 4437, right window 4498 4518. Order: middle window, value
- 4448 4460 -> 1.2 A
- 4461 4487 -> 1.1 A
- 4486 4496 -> 0.4 A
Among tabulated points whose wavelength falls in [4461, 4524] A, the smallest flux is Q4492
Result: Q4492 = 10.29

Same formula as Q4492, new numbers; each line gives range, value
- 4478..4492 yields 10.99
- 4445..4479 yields 9.576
